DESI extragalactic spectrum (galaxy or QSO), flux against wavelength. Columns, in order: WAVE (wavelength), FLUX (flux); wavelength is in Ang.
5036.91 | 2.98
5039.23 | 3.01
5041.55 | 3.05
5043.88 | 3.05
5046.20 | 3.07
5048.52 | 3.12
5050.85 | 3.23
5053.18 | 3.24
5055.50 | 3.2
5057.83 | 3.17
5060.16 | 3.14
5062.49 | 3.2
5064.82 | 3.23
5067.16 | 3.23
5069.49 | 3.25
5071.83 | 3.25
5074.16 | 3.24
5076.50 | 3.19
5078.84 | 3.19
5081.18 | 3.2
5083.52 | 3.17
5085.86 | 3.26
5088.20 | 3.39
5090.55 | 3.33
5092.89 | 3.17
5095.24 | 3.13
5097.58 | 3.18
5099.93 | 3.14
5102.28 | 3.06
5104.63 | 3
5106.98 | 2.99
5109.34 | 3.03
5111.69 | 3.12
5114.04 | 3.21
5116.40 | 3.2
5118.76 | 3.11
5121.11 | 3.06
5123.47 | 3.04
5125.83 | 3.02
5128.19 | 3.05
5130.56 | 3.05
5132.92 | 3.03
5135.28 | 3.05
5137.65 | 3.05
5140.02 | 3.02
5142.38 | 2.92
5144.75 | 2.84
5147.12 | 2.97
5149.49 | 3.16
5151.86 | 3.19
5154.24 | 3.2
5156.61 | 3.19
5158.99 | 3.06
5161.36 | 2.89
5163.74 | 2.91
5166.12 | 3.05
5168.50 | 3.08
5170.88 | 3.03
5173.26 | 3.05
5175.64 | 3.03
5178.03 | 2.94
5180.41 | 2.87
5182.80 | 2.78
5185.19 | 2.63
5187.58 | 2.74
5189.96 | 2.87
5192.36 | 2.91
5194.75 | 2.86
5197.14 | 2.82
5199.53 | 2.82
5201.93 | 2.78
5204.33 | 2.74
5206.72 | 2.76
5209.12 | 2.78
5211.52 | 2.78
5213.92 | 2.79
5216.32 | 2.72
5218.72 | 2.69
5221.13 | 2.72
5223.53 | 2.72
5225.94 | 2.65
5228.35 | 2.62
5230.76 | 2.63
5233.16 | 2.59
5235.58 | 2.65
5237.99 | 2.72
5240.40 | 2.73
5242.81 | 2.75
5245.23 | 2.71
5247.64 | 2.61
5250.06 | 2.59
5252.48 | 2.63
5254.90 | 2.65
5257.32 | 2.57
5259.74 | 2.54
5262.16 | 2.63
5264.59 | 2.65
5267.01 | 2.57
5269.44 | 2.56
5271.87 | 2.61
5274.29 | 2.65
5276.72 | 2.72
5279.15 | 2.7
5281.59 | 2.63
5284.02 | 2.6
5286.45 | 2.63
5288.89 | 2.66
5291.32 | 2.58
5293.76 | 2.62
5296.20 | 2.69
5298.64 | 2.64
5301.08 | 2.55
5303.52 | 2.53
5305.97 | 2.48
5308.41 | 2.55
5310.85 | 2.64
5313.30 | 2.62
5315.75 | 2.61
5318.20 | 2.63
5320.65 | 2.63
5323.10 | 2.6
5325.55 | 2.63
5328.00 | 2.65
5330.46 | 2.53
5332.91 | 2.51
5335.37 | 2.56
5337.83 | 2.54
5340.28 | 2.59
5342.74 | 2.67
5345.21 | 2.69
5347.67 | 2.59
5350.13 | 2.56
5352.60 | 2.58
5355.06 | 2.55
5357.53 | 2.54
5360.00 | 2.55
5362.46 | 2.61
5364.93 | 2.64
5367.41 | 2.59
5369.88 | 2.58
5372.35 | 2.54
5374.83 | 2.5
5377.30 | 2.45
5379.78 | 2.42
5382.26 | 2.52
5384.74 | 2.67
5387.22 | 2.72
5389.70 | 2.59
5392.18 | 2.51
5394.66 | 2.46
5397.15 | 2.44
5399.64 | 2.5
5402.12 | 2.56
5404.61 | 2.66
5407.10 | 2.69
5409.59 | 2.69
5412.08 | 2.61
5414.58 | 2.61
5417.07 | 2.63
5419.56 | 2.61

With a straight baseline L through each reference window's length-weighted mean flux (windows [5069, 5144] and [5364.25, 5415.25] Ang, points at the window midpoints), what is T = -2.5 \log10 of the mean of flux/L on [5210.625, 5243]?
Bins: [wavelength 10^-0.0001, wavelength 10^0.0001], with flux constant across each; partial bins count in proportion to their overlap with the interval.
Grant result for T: 0.075 mag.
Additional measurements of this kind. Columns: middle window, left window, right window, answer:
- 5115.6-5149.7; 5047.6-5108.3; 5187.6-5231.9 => -0.008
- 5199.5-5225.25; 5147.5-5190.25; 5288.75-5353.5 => 0.048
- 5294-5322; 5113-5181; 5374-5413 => 0.054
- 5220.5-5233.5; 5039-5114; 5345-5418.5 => 0.085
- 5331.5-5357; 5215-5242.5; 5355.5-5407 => 0.001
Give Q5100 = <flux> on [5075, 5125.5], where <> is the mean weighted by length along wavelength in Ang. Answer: 3.15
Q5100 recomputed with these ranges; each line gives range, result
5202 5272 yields 2.67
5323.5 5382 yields 2.57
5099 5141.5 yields 3.07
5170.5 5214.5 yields 2.84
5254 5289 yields 2.62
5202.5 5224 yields 2.75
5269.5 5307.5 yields 2.62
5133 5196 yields 2.97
